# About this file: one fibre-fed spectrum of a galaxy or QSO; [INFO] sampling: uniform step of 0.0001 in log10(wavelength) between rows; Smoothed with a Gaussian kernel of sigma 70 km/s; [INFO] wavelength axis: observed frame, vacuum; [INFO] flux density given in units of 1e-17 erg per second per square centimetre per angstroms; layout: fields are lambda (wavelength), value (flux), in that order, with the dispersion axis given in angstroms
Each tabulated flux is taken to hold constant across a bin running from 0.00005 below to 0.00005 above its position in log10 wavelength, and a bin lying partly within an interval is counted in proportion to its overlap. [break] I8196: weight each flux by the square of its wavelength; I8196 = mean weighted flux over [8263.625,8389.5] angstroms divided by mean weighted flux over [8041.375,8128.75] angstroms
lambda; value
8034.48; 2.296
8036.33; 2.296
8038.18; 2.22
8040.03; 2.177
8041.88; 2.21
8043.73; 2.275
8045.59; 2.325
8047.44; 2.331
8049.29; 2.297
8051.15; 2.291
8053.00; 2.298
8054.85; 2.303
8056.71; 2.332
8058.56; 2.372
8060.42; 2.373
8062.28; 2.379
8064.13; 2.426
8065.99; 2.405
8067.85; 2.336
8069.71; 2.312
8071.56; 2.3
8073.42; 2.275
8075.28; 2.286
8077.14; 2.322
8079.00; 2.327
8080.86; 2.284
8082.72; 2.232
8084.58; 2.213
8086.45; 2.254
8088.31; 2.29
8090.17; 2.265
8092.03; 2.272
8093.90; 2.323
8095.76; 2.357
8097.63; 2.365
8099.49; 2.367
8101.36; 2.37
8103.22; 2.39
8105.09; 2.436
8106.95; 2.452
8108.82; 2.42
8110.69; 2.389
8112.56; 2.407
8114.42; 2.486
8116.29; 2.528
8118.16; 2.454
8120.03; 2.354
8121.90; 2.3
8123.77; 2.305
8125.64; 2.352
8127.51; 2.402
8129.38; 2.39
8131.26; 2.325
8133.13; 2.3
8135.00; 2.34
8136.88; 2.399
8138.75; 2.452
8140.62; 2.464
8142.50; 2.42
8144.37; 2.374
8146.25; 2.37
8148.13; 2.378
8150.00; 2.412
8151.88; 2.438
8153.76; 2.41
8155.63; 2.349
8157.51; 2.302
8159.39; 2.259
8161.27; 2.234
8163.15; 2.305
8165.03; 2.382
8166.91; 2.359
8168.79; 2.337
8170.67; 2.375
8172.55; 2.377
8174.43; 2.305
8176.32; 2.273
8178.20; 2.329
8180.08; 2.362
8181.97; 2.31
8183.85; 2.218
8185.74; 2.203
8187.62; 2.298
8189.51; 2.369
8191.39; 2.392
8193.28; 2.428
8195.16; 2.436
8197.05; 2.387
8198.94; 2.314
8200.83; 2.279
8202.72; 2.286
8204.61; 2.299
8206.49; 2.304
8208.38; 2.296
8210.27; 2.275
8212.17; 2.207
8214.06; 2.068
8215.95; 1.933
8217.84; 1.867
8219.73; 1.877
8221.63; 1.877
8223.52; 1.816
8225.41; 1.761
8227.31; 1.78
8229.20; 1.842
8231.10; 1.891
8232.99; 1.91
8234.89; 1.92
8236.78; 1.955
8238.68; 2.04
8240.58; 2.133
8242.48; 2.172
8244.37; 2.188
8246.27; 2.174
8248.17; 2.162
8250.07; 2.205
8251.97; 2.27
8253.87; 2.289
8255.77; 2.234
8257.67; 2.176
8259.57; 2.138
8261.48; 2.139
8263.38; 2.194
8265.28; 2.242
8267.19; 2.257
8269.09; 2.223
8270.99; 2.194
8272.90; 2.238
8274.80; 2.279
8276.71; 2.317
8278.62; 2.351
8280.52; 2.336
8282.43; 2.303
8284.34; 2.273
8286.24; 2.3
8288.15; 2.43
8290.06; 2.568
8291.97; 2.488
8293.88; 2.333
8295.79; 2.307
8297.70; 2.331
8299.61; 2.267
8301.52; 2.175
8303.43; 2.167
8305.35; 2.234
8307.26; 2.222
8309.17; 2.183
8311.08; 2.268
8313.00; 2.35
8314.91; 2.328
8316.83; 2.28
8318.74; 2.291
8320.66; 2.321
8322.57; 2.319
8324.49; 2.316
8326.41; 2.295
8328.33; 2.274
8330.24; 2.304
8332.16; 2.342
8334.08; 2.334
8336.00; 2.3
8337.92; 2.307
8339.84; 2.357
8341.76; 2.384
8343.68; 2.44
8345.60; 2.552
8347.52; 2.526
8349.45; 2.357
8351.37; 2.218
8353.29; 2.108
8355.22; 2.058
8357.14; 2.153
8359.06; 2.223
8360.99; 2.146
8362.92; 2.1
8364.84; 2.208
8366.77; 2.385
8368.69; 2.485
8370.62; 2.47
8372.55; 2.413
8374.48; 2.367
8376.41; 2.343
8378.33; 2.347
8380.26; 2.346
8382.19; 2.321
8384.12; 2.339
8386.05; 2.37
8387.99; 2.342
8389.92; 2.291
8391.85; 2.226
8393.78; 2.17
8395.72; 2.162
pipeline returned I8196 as 1.04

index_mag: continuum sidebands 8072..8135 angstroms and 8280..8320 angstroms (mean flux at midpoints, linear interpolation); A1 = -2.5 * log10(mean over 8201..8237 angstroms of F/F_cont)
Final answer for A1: 0.15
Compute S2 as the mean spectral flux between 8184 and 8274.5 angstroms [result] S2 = 2.15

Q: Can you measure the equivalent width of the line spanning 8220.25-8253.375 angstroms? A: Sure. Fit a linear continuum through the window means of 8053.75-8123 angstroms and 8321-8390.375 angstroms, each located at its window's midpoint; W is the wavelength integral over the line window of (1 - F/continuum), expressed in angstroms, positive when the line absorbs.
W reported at 4.60 angstroms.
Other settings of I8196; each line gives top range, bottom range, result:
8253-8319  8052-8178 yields 1.01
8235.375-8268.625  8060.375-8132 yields 0.96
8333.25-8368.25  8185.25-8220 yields 1.06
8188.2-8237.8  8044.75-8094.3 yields 0.94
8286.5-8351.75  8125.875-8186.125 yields 1.03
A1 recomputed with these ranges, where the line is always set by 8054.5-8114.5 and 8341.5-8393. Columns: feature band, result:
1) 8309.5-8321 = 0.01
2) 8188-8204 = -0.01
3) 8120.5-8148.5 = -0.02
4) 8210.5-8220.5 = 0.16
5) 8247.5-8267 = 0.06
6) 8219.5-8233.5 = 0.26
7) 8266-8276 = 0.04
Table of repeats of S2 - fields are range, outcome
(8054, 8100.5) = 2.32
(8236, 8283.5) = 2.21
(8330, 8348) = 2.38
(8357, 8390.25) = 2.32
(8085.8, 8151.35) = 2.38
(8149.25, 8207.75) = 2.33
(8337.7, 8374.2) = 2.31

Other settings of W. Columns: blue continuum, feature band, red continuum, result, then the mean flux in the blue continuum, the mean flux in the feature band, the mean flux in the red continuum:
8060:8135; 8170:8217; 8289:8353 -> 1.0 angstroms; 2.35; 2.29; 2.32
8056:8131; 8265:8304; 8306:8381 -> 0.2 angstroms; 2.35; 2.31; 2.31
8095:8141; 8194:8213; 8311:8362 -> 0.4 angstroms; 2.39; 2.31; 2.3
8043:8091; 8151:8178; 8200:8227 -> -2.3 angstroms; 2.31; 2.34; 2.07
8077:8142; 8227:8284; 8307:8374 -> 4.1 angstroms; 2.36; 2.16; 2.3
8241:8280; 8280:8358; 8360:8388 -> -1.1 angstroms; 2.22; 2.31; 2.33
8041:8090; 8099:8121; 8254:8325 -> -1.1 angstroms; 2.31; 2.42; 2.28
